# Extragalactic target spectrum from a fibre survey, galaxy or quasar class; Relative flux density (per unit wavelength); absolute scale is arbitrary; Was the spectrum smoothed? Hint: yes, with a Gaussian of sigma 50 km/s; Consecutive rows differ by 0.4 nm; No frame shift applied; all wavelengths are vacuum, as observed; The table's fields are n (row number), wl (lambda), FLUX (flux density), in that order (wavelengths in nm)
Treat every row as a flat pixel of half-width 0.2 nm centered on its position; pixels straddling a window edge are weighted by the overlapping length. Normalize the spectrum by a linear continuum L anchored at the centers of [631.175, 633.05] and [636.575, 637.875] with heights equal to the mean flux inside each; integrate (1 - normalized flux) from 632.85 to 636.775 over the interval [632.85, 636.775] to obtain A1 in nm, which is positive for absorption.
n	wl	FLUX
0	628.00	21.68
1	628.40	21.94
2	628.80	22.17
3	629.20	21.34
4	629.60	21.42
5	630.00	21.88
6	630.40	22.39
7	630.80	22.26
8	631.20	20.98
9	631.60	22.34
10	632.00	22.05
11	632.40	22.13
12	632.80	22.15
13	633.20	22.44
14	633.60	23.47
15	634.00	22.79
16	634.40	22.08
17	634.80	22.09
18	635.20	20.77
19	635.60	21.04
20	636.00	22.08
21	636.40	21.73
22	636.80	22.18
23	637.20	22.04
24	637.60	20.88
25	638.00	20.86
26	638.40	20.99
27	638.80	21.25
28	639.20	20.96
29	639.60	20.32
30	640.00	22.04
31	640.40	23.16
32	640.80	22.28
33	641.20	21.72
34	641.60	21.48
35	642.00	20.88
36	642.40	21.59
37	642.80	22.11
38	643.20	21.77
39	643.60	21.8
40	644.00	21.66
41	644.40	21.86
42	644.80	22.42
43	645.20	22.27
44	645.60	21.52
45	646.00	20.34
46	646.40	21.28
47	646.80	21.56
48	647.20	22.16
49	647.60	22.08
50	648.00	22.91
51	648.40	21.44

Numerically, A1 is -0.04 nm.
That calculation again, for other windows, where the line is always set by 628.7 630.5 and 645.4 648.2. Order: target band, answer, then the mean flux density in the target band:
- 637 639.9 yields 0.09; 21.1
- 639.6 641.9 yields -0.02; 21.9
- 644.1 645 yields -0.02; 22.1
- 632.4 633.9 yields -0.06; 22.6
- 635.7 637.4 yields -0.02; 22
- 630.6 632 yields -0.01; 21.9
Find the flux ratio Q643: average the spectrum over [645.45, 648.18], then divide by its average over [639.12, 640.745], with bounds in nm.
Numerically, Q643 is 1.0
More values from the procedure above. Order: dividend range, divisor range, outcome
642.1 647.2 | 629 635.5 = 0.98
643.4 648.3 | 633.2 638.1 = 1.00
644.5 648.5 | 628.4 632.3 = 1.00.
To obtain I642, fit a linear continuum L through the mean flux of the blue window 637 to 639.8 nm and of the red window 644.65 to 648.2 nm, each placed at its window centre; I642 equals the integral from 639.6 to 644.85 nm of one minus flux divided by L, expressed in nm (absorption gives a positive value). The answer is -0.10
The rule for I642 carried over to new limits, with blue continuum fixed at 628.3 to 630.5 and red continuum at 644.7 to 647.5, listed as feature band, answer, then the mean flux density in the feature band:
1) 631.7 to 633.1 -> -0.02 nm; 22.2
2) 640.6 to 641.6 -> -0.01 nm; 21.9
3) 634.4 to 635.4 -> 0.01 nm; 21.6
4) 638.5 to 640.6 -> 0.02 nm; 21.5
